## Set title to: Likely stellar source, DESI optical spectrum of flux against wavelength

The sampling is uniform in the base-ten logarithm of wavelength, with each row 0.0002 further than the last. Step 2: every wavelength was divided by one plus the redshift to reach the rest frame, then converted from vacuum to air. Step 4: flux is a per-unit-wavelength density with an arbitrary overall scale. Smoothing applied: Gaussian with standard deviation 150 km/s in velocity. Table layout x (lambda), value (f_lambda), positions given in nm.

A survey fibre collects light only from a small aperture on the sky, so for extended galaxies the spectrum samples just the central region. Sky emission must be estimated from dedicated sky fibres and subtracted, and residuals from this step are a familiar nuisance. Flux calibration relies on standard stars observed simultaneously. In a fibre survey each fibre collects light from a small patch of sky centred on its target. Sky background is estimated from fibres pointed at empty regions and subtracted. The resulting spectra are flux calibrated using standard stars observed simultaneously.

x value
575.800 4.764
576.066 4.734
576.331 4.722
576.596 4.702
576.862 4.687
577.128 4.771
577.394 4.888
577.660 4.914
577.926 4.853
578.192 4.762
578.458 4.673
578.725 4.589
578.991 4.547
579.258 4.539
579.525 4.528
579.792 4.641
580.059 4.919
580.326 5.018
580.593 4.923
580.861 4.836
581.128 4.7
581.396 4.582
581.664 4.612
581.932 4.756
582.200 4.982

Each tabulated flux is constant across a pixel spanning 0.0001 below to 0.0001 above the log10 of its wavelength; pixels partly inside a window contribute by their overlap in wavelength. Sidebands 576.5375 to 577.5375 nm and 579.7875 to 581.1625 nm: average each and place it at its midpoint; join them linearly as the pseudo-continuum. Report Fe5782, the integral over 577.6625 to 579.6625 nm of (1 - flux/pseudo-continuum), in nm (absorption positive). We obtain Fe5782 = 0.06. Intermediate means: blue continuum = 4.76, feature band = 4.66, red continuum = 4.87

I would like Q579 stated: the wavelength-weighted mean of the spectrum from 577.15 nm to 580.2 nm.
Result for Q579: 4.72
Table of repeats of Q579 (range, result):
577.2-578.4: 4.84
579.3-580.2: 4.68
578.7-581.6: 4.71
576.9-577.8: 4.84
